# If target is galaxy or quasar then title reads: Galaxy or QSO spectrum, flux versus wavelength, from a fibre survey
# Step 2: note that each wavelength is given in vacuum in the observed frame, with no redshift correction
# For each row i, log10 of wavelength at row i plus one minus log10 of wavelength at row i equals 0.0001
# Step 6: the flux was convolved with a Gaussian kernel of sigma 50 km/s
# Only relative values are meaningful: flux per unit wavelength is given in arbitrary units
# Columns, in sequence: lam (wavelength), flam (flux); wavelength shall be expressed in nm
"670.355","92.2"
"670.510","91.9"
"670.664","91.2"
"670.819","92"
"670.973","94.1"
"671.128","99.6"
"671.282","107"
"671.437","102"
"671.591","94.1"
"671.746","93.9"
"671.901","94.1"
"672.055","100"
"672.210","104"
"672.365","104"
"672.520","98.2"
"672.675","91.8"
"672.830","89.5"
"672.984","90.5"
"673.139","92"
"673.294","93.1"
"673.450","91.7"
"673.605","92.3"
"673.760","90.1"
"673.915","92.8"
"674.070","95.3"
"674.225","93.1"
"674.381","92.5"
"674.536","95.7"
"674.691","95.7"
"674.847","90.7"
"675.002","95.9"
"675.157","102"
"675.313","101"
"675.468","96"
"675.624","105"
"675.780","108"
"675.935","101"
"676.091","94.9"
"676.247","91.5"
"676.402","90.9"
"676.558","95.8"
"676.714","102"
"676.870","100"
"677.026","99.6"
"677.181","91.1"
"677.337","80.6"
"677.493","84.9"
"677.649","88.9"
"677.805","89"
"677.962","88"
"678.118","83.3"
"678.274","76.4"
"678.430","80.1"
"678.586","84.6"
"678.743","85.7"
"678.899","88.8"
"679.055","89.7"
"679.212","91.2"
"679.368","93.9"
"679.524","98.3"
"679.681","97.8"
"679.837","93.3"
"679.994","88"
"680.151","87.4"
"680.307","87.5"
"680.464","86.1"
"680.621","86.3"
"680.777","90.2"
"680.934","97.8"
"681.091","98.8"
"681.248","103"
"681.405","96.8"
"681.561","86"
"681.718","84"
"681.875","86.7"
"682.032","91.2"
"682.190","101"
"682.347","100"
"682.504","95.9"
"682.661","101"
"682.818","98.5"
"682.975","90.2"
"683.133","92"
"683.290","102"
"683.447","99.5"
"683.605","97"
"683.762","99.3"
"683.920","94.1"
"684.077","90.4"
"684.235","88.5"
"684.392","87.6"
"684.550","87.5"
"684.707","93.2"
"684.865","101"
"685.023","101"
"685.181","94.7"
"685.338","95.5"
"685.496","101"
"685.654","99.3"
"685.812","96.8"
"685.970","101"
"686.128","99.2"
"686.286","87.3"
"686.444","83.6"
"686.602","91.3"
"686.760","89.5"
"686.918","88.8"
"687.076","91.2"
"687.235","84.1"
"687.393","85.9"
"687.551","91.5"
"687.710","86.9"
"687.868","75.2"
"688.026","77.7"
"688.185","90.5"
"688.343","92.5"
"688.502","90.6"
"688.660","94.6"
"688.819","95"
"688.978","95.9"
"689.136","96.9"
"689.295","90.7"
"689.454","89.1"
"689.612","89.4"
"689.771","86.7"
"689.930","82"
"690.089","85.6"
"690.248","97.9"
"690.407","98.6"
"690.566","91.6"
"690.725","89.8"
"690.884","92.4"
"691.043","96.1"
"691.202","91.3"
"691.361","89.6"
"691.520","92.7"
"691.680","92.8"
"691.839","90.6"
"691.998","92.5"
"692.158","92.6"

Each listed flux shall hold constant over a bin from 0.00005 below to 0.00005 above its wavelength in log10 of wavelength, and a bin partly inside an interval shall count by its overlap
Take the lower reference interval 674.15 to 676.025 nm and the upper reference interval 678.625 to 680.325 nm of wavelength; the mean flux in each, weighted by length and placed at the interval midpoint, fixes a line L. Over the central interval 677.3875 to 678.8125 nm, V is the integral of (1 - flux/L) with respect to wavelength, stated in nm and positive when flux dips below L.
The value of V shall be 0.13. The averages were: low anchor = 98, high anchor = 91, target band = 84.4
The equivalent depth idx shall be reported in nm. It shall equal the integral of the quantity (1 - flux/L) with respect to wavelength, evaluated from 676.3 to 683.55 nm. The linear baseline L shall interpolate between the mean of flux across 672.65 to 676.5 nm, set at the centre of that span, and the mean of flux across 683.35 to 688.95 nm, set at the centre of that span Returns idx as 0.14 nm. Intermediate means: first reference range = 95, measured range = 91.8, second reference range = 92.1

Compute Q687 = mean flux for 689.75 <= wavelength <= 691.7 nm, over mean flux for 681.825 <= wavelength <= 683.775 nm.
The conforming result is 0.95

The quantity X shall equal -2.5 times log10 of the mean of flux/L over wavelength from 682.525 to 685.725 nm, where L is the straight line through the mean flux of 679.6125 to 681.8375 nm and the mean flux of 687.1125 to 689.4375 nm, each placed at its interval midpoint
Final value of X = -0.06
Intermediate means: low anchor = 91.5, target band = 95.7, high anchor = 89.2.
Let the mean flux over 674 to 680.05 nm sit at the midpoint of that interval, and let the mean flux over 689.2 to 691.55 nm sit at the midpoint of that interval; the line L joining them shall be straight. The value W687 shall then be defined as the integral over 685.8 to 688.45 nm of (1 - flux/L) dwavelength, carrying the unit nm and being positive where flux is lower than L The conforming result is 0.07 nm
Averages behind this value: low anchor 92.8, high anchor 90.9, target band 88.8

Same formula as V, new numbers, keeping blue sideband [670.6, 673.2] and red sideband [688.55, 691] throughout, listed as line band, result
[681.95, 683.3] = -0.04 nm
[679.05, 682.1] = 0.08 nm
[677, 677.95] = 0.07 nm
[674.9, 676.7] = -0.06 nm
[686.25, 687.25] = 0.05 nm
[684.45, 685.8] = -0.05 nm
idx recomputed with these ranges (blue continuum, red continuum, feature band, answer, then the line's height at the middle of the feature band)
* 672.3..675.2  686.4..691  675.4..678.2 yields -0.02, 93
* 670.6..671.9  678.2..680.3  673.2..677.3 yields -0.14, 92.7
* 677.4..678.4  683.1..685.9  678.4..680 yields -0.07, 86.9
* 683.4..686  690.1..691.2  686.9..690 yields 0.18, 94.4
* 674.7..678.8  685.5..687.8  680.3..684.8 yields -0.08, 91.9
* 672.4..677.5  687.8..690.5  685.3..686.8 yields -0.06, 91.1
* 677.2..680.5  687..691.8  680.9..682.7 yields -0.13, 88.5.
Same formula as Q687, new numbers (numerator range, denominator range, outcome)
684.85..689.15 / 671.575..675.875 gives 0.96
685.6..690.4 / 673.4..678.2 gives 0.96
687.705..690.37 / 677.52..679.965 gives 1.01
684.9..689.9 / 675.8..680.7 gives 1.01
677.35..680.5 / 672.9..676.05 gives 0.92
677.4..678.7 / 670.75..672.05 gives 0.87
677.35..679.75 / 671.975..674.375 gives 0.93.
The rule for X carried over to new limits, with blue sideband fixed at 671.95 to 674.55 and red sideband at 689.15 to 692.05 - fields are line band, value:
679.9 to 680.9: 0.06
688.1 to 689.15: -0.02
